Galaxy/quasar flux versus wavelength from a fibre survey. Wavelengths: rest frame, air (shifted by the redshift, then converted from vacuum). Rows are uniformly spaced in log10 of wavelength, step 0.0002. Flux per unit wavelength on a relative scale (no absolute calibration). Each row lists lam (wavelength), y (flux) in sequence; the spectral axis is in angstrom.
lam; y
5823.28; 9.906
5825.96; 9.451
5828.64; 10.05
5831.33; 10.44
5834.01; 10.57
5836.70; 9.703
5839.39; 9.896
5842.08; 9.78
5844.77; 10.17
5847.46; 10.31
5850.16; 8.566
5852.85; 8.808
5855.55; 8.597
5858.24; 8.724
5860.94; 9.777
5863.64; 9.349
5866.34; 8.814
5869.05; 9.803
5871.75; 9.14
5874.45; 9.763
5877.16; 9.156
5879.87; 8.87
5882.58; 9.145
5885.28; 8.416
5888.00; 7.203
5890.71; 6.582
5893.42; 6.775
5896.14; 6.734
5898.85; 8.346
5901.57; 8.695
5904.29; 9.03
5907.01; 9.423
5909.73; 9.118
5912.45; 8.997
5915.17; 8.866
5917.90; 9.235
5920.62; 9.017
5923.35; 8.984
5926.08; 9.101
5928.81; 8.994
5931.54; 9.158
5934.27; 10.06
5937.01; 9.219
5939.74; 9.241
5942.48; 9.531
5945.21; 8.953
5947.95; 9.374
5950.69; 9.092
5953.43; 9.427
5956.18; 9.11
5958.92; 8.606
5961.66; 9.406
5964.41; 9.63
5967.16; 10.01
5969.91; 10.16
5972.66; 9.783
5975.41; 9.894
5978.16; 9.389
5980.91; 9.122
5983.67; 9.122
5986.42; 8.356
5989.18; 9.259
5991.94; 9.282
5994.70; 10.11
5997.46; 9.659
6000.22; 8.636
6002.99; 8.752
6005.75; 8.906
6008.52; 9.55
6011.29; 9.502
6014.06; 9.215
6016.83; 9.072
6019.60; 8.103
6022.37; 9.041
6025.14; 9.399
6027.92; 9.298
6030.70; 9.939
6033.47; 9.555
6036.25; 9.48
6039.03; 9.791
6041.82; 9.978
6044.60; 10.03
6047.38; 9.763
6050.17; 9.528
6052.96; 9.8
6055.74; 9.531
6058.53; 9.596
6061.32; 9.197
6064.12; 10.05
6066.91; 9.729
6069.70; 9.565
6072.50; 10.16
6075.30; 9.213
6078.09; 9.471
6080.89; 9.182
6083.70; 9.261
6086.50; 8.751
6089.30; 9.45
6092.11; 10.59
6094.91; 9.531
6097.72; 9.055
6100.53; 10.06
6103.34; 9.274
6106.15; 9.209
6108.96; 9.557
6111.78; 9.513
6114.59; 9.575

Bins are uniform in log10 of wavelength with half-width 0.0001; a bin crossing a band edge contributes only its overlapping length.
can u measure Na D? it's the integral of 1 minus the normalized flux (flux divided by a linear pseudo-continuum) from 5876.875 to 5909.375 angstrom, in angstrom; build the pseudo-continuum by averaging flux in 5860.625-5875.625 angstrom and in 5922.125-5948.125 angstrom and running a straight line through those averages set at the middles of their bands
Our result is 4.0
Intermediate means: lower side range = 9.41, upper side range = 9.26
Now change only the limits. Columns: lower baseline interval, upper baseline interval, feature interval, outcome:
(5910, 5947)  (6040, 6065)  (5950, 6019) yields 0.80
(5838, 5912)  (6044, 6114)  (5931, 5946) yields -0.52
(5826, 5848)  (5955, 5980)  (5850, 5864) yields 1.42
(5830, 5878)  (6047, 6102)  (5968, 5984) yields -0.12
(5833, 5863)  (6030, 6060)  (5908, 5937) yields 1.32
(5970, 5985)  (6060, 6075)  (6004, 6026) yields 1.17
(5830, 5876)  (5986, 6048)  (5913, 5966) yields 1.27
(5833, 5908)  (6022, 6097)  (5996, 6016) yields 0.48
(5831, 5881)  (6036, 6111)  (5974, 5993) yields 0.66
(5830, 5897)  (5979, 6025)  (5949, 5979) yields -1.36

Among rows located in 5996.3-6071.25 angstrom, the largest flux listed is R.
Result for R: 10.05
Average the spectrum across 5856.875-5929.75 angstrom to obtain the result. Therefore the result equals 8.74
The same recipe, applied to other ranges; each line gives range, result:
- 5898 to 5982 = 9.26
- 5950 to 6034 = 9.3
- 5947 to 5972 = 9.43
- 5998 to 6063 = 9.38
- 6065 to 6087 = 9.46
